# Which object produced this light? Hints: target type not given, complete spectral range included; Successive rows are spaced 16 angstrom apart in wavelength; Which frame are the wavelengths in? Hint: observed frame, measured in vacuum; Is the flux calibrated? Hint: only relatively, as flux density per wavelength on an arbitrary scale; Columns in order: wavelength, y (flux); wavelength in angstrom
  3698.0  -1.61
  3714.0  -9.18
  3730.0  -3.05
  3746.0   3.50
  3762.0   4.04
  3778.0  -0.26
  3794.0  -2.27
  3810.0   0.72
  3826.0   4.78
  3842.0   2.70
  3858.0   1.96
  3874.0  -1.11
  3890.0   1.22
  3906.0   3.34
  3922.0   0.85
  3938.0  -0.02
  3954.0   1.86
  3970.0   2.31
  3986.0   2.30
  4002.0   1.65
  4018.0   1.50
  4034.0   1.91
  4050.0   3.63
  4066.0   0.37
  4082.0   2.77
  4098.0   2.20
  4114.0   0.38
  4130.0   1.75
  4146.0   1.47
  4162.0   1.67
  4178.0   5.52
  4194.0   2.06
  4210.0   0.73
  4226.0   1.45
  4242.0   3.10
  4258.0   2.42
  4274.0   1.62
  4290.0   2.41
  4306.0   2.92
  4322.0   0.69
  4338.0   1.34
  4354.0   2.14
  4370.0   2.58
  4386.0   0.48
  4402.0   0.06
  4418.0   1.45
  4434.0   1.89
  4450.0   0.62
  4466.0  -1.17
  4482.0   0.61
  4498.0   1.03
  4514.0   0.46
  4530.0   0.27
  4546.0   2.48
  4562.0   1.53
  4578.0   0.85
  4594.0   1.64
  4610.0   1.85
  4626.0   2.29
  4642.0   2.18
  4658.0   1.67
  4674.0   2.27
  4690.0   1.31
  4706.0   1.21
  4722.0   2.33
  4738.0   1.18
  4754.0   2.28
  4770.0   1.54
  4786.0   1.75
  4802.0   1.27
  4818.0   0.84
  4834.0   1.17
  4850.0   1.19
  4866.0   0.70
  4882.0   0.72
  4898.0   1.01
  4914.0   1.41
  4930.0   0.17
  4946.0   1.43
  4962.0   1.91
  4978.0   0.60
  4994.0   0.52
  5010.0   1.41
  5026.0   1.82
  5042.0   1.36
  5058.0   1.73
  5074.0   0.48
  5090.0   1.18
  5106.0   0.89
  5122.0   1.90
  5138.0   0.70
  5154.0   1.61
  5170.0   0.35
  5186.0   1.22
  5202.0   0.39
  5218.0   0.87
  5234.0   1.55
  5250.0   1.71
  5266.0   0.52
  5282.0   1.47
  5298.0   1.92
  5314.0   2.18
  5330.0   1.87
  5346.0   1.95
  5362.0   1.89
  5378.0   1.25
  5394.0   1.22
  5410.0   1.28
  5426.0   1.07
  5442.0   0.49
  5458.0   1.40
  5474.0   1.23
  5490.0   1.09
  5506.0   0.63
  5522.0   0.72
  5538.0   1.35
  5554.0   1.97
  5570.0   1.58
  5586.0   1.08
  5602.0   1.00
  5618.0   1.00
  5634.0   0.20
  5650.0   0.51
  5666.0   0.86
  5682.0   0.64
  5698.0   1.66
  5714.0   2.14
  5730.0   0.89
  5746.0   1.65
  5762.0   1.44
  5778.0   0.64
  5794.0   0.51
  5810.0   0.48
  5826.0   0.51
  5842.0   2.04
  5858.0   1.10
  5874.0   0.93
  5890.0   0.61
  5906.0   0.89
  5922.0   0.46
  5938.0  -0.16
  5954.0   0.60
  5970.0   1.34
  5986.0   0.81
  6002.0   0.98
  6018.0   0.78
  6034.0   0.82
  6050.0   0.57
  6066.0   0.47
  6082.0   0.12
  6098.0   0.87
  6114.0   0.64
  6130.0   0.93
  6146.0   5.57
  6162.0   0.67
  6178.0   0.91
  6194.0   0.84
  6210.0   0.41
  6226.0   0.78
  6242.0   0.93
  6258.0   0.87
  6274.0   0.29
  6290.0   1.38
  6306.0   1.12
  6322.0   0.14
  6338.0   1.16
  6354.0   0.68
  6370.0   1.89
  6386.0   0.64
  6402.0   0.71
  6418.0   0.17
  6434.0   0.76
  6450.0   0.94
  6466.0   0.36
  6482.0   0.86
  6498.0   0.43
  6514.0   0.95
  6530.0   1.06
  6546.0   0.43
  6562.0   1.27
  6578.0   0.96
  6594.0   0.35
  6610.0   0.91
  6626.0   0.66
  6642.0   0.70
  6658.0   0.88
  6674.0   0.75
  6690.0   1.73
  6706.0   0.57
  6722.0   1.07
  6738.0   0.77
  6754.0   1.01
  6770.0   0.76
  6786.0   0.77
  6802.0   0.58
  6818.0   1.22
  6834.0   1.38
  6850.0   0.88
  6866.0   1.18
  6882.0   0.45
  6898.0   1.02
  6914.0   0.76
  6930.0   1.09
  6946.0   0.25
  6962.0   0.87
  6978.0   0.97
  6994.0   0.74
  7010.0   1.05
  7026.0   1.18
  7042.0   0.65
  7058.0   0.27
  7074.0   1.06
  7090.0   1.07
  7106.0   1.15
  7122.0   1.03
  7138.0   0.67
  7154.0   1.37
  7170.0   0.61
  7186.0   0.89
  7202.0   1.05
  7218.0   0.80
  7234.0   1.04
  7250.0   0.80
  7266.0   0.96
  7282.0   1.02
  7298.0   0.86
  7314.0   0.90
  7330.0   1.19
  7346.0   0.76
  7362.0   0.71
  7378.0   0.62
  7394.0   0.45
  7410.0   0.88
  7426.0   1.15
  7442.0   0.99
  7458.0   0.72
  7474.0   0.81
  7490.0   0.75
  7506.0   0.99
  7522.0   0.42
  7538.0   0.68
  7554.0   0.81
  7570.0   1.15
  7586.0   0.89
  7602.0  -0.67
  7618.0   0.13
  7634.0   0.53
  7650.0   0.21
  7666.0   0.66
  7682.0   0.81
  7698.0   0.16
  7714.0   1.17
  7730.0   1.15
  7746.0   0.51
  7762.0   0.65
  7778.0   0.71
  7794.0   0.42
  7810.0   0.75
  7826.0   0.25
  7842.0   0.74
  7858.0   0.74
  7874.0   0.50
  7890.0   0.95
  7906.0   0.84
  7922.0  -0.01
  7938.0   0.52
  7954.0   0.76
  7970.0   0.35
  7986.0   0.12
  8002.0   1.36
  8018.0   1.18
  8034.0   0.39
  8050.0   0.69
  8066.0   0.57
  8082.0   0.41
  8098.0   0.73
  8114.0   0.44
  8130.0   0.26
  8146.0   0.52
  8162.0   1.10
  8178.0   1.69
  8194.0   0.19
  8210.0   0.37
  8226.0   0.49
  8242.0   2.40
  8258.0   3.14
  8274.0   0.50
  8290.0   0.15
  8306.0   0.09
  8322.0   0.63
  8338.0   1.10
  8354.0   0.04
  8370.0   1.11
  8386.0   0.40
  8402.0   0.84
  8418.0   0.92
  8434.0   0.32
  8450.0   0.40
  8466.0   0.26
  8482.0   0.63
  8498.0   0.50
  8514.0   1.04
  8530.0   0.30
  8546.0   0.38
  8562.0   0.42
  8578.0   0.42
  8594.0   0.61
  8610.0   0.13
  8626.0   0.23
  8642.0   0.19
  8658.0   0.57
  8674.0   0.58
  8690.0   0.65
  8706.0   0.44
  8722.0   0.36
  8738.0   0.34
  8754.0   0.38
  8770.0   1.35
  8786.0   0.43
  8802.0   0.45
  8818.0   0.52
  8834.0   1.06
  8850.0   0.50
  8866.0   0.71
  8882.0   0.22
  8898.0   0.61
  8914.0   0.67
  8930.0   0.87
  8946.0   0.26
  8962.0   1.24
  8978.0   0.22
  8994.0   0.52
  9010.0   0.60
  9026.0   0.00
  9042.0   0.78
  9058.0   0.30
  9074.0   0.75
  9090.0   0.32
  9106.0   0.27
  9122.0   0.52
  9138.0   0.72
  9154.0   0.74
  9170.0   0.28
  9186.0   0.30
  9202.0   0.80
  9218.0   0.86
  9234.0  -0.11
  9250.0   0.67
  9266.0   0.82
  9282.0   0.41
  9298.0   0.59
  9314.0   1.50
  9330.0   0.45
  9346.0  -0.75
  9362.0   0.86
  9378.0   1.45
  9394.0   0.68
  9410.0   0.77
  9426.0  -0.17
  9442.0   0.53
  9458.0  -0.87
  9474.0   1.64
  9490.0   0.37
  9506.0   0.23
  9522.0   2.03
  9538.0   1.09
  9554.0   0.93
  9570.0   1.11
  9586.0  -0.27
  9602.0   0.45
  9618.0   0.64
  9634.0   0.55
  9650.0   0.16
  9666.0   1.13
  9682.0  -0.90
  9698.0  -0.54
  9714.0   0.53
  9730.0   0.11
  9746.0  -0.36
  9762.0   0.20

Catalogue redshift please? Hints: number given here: 0.65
